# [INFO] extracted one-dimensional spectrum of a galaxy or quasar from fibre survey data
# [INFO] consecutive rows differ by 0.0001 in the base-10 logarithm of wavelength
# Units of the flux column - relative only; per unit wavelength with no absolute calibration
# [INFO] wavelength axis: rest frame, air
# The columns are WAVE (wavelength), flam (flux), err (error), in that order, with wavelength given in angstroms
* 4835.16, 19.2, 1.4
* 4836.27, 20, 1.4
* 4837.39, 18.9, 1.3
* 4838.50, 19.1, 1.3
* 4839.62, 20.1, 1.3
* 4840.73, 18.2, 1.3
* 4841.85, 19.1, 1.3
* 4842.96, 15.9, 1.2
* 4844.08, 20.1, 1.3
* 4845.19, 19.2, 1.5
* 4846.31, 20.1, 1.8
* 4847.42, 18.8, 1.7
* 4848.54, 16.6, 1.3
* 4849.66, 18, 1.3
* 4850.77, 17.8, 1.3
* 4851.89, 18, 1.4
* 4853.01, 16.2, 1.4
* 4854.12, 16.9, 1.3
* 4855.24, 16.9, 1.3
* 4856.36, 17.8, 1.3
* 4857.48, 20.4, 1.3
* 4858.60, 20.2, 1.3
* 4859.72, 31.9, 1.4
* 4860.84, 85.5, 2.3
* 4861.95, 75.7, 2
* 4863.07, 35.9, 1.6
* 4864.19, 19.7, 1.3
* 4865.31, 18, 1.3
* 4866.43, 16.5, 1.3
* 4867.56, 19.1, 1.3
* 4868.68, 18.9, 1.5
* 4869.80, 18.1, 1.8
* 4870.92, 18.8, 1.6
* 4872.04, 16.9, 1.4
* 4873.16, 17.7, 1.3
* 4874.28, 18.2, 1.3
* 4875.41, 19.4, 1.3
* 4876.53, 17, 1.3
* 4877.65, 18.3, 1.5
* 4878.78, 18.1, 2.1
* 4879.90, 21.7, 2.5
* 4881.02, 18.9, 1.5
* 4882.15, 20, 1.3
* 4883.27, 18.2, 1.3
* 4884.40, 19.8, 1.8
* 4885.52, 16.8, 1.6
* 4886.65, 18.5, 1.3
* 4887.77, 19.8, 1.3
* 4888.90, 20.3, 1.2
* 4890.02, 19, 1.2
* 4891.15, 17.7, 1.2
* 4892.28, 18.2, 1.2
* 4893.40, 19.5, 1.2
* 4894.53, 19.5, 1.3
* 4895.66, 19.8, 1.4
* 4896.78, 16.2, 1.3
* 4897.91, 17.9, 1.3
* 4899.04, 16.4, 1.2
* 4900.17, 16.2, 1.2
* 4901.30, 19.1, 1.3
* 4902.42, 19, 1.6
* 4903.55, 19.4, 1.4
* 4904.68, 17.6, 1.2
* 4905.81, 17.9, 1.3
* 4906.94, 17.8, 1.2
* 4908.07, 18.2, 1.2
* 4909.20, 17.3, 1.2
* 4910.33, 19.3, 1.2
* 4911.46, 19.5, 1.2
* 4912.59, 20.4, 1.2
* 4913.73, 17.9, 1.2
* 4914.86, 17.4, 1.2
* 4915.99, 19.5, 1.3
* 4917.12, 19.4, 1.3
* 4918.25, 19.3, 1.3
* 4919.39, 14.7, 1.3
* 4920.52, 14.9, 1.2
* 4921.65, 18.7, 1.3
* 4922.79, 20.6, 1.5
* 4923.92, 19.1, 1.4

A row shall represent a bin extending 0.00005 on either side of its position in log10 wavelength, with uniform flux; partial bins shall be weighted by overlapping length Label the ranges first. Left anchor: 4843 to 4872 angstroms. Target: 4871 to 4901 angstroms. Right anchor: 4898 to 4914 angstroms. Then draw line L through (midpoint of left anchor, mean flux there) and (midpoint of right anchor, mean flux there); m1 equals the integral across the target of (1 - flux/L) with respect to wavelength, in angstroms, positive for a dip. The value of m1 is 3.3 angstroms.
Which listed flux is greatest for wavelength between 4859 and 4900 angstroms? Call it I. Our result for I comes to 85.5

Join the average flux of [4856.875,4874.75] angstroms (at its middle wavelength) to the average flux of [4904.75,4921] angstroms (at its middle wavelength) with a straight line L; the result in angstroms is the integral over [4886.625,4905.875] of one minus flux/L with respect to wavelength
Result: 2.8 angstroms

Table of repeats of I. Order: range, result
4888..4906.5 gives 20.3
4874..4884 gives 21.7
